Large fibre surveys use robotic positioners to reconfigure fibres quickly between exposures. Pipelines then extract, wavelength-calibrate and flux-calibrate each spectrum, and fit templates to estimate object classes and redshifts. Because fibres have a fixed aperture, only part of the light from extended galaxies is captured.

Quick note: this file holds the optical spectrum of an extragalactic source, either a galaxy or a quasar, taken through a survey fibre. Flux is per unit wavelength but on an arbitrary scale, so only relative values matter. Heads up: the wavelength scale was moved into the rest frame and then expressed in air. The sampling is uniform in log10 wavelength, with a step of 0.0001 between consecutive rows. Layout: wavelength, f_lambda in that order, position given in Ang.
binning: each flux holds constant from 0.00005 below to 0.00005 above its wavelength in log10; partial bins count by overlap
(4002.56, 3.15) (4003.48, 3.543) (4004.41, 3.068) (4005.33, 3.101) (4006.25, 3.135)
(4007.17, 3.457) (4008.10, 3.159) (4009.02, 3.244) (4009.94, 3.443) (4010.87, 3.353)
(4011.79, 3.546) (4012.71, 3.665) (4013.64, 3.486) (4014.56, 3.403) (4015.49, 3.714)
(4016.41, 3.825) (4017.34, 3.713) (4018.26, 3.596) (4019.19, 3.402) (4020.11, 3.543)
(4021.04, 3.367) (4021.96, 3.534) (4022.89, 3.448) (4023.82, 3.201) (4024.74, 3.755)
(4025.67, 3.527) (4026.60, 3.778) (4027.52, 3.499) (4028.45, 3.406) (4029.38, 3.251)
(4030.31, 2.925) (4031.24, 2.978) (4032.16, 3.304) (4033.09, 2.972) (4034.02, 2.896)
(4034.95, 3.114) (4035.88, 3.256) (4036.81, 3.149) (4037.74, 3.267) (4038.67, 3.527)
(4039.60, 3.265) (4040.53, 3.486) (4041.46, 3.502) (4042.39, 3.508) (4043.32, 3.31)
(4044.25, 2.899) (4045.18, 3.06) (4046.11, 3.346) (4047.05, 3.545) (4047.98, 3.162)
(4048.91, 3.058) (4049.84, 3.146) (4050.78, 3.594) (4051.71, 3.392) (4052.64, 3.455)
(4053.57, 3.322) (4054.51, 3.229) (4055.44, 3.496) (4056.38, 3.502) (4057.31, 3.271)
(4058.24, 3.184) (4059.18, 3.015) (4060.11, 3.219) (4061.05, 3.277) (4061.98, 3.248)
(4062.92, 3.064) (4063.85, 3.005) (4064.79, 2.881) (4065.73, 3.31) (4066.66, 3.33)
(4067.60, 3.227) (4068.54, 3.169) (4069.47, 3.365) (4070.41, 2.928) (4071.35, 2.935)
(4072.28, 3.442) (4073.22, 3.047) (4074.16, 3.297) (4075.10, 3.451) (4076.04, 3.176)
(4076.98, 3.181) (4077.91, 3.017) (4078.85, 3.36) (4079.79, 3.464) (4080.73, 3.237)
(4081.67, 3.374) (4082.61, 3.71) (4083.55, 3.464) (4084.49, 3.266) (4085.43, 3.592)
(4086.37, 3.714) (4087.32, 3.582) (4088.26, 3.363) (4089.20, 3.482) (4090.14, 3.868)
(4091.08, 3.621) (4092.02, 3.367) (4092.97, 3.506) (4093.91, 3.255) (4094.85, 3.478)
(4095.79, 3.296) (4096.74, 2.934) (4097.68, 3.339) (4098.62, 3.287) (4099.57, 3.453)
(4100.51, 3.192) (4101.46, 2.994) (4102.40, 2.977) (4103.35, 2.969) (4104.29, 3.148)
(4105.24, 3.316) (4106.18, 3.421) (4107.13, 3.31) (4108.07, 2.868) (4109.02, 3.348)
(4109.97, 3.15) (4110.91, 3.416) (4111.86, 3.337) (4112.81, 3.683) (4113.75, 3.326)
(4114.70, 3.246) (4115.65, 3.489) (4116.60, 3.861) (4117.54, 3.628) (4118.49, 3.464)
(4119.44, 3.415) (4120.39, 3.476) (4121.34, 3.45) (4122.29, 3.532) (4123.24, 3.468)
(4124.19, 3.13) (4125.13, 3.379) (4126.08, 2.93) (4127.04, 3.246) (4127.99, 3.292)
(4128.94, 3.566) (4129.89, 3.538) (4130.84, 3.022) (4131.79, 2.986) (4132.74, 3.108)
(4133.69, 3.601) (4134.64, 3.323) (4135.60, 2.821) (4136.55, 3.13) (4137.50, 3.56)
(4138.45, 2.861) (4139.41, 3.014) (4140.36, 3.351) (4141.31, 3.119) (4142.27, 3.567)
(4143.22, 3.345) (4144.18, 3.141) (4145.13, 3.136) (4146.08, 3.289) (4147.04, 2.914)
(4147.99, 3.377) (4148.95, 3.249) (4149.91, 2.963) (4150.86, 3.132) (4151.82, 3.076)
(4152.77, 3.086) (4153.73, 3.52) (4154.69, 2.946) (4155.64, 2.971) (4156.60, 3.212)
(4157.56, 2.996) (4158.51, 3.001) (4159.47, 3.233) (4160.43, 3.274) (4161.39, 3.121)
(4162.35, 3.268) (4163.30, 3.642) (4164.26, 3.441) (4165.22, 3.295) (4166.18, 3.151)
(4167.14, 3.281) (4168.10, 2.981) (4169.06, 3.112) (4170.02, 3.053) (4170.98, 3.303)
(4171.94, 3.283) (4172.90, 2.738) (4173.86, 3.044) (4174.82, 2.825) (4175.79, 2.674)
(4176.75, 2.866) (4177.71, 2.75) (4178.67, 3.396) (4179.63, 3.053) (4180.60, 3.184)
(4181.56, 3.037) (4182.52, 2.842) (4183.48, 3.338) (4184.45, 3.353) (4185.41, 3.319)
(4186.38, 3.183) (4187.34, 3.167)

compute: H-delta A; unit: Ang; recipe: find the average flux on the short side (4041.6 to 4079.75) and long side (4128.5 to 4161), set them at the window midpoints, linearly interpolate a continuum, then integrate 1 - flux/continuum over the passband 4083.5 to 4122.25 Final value -1.9 Ang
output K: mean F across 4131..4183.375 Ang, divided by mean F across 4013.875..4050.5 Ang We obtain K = 0.9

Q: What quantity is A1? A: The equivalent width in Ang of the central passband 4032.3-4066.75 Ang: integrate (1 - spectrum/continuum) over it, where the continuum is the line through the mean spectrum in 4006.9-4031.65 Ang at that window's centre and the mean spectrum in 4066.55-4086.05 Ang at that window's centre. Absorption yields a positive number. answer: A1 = 1.2 Ang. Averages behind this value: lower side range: 3.45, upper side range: 3.29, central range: 3.25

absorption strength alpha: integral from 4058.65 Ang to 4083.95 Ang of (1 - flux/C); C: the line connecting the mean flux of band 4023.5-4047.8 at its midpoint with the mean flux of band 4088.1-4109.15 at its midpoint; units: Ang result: 0.5 Ang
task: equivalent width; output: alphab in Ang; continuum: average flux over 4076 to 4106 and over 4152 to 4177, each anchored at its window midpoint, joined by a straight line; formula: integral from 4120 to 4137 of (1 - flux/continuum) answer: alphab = -0.21 Ang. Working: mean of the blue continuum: 3.35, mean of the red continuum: 3.13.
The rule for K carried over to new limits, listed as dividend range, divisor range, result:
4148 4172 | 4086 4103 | 0.95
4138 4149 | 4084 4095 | 0.91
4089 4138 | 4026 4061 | 1.01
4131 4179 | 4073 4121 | 0.94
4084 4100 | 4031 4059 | 1.05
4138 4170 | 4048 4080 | 0.98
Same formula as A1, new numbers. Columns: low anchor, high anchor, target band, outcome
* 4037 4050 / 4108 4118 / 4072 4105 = 0.3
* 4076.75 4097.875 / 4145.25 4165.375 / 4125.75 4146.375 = 0.2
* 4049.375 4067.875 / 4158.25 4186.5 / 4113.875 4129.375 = -1.1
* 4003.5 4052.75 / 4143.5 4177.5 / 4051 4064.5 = 0.2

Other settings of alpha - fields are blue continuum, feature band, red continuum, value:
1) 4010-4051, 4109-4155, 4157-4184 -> -1.47 Ang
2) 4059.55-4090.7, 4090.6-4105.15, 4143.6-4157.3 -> 0.00 Ang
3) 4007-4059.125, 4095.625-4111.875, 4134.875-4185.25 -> 0.18 Ang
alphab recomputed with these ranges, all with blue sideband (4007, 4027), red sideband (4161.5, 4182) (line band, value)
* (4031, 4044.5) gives 0.8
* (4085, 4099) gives -0.5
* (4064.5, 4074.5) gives 0.6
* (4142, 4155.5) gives -0.1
